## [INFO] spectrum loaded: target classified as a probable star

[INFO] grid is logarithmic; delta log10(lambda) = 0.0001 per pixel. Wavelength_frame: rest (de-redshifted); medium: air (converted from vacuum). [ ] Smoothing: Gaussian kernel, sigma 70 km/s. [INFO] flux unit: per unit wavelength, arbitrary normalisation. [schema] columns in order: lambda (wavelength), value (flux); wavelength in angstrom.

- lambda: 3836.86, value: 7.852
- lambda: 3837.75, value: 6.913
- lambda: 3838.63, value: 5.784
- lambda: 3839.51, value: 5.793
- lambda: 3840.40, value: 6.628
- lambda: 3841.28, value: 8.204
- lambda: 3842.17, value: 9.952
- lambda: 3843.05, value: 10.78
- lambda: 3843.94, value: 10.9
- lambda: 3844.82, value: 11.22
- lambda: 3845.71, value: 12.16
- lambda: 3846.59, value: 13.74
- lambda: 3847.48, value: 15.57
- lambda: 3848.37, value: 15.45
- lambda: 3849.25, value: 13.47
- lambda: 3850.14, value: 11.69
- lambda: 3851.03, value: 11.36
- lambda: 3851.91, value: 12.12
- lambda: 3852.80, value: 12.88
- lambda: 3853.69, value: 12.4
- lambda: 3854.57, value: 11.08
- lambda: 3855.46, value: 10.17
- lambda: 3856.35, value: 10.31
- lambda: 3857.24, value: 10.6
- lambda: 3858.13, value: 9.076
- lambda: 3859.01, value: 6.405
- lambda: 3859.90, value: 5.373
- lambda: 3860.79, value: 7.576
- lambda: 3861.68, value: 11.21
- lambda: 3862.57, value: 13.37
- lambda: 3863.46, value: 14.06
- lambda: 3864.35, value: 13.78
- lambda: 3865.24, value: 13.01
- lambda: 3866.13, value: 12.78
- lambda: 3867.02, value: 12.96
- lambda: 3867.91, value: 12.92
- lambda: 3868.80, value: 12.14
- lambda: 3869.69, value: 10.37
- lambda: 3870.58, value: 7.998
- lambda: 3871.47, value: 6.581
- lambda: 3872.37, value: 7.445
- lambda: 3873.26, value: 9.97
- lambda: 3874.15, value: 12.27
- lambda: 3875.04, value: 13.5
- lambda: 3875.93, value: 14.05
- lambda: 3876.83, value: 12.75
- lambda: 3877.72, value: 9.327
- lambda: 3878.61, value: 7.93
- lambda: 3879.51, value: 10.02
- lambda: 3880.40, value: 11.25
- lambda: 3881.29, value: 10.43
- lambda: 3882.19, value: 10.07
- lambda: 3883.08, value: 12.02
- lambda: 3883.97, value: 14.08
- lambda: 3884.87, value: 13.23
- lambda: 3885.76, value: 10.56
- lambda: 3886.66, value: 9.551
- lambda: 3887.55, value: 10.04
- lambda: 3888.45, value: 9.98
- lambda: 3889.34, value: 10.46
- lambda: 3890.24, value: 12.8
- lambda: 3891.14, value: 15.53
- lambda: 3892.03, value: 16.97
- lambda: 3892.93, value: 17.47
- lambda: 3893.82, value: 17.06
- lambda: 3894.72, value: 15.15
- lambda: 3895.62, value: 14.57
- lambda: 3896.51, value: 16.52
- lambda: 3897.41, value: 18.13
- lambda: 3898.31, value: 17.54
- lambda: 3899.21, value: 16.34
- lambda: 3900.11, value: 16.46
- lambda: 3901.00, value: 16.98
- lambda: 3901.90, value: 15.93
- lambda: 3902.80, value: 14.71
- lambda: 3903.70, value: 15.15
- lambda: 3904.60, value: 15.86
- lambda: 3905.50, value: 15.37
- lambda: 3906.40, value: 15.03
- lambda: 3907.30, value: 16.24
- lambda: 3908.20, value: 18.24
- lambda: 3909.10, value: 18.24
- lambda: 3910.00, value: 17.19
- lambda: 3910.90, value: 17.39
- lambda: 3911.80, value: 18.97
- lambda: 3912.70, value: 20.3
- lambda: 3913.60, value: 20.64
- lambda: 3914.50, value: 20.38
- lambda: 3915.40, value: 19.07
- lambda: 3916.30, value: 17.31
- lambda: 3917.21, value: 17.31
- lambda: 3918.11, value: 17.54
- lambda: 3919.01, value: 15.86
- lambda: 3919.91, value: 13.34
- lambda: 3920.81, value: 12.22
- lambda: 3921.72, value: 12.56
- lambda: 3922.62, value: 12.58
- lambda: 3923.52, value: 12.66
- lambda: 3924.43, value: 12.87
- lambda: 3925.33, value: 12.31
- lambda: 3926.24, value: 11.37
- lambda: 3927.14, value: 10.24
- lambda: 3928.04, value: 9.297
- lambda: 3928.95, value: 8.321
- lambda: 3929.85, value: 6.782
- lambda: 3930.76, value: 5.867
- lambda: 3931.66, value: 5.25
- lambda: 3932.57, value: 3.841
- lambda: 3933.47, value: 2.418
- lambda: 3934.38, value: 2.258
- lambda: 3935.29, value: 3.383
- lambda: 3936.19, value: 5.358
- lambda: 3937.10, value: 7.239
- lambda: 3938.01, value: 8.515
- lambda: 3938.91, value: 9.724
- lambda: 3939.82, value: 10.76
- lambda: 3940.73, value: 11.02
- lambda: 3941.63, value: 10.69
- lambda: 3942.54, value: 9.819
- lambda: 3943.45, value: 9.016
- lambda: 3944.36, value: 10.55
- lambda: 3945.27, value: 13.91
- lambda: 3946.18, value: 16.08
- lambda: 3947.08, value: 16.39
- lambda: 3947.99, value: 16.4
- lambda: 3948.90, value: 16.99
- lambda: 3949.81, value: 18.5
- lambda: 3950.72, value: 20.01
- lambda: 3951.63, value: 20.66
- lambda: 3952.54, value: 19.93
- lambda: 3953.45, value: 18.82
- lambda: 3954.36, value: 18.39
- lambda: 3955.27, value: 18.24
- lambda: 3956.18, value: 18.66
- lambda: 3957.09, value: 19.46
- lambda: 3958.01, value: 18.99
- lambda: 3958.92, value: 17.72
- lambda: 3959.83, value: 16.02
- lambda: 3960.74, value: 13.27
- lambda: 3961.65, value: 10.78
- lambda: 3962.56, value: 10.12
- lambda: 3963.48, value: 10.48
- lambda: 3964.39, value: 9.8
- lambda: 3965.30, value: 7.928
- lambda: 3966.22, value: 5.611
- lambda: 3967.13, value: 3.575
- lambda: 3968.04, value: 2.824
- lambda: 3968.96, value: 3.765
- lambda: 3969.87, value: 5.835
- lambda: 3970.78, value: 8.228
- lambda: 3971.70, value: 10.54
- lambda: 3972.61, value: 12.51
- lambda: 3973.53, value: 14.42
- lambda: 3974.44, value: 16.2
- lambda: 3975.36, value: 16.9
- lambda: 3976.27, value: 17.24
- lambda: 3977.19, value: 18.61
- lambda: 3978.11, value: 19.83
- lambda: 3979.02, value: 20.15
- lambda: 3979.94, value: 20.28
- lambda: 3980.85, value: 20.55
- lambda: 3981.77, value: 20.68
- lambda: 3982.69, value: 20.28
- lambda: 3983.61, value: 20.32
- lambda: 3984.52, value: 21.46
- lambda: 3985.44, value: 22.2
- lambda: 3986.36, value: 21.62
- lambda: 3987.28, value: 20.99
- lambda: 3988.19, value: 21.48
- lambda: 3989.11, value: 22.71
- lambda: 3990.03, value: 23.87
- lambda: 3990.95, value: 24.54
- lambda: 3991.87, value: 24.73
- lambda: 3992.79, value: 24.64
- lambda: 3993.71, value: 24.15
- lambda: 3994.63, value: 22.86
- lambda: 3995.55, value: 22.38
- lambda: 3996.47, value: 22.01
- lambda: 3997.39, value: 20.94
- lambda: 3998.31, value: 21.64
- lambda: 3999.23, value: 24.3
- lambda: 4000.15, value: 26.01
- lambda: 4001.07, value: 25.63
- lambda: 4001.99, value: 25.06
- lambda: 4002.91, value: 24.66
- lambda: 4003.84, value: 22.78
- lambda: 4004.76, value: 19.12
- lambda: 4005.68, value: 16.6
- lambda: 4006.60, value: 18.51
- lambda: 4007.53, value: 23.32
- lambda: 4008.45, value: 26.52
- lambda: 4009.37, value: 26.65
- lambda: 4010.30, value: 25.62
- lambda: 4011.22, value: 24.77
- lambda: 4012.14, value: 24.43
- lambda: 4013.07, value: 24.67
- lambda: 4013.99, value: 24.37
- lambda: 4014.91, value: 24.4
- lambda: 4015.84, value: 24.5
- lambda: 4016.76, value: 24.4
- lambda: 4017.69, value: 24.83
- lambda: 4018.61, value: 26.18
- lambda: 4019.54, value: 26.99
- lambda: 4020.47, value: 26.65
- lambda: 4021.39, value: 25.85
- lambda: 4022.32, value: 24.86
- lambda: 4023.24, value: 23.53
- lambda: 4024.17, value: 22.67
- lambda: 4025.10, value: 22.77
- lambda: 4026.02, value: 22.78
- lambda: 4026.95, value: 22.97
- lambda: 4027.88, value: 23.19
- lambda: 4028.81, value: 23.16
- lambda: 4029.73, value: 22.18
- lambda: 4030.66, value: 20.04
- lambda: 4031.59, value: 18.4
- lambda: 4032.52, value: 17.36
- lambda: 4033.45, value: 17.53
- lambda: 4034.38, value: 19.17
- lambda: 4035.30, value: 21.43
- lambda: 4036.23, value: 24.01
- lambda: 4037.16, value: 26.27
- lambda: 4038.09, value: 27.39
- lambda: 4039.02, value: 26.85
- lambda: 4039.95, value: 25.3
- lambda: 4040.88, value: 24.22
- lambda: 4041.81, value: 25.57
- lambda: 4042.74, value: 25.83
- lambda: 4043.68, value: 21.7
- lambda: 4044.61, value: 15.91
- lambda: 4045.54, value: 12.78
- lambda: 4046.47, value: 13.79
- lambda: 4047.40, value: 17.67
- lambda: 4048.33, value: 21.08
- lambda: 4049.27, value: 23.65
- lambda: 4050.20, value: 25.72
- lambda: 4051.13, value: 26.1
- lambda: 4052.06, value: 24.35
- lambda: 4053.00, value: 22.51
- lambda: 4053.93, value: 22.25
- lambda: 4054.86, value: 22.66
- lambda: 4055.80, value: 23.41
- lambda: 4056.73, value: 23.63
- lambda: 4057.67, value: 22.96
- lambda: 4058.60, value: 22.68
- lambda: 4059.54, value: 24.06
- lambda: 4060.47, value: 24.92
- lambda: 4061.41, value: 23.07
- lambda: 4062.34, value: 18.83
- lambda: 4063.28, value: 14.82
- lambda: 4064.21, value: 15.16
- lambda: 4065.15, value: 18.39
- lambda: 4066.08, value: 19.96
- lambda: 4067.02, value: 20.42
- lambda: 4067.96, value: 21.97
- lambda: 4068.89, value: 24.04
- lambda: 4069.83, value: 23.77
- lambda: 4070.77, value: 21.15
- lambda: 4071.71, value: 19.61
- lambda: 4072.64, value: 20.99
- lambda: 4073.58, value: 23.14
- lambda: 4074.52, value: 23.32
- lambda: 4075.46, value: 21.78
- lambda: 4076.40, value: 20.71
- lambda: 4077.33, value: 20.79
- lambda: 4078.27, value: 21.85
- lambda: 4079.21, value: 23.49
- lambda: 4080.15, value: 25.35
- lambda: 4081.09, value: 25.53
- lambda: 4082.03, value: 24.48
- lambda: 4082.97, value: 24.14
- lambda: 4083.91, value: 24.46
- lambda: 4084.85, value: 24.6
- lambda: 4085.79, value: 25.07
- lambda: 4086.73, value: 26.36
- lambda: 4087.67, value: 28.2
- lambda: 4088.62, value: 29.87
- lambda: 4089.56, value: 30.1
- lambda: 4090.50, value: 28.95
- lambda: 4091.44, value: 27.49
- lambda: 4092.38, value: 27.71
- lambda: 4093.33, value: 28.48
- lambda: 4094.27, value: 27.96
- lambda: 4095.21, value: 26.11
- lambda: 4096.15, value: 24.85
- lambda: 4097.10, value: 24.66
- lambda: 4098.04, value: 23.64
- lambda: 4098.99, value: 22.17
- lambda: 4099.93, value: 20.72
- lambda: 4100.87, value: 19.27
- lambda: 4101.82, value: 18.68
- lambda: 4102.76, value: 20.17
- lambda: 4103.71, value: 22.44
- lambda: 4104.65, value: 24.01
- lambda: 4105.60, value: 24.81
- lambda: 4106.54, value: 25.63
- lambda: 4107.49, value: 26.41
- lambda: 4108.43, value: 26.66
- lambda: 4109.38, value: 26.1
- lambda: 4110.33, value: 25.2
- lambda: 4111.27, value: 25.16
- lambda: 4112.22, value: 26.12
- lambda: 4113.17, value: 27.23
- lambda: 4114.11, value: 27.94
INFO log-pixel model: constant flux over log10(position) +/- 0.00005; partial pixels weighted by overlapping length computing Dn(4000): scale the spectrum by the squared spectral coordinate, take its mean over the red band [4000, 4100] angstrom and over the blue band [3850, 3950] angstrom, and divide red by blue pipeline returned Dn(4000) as 2.0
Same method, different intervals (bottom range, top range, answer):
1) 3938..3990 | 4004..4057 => 1.56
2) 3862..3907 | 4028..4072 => 1.80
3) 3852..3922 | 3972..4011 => 1.68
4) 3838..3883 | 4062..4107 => 2.42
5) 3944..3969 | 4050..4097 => 1.76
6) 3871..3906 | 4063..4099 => 1.99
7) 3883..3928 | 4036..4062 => 1.62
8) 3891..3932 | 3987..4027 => 1.66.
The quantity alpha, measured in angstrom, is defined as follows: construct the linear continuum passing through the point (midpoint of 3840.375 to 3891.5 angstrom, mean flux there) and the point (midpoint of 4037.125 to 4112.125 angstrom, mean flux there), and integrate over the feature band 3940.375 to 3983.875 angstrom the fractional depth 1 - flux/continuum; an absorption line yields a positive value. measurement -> 5.9 angstrom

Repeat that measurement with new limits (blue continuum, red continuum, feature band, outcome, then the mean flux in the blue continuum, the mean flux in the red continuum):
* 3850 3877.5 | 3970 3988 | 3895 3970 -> 7.71 angstrom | 11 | 17.9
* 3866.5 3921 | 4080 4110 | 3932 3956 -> 6.72 angstrom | 14.2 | 25.2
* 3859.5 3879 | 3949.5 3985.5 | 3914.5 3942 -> 6.06 angstrom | 11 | 15.2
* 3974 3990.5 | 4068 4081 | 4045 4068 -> 0.99 angstrom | 20.3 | 22.4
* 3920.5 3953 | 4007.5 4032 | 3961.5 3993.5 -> 3.39 angstrom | 11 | 24.1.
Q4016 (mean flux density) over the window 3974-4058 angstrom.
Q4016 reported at 22.5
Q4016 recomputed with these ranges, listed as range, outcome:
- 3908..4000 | 15.1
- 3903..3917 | 17.6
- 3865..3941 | 12.7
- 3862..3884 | 11.4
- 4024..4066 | 21.8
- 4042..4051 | 20.2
